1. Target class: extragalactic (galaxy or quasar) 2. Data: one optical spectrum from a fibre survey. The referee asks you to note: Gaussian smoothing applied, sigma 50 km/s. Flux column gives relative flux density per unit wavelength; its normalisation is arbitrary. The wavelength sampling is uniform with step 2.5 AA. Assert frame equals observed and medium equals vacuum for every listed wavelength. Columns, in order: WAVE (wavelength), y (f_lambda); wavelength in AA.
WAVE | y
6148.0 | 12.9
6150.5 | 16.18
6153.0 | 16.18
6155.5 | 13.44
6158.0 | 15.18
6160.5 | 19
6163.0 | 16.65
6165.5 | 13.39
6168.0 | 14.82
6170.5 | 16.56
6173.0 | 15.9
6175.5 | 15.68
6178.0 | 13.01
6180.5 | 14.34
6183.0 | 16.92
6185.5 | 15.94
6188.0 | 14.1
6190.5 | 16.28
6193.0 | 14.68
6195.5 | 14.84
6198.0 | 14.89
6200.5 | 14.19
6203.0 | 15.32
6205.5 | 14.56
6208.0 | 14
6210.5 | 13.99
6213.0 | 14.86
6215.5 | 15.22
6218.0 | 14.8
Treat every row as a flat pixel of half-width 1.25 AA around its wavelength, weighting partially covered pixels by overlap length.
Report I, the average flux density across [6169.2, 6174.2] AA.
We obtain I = 16.2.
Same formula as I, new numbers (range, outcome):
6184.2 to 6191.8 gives 15.4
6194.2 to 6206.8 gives 14.8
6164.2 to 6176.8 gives 15.3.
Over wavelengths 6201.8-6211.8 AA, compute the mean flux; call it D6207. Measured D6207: 14.5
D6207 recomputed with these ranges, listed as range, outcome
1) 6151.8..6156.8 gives 14.8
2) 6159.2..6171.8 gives 16.1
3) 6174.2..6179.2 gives 14.4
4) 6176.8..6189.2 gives 14.9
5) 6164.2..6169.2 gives 14.1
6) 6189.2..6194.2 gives 15.5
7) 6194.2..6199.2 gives 14.9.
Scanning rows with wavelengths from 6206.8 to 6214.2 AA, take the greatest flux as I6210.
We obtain 14.86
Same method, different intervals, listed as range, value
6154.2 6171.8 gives 19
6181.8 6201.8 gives 16.92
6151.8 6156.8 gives 16.18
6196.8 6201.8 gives 14.89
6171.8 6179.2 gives 15.9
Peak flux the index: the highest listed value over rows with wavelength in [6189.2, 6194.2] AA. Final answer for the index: 16.28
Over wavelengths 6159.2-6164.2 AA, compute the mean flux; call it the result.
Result 17.8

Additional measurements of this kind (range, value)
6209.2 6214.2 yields 14.4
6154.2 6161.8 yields 15.9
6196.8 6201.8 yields 14.5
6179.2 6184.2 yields 15.6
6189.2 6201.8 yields 15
